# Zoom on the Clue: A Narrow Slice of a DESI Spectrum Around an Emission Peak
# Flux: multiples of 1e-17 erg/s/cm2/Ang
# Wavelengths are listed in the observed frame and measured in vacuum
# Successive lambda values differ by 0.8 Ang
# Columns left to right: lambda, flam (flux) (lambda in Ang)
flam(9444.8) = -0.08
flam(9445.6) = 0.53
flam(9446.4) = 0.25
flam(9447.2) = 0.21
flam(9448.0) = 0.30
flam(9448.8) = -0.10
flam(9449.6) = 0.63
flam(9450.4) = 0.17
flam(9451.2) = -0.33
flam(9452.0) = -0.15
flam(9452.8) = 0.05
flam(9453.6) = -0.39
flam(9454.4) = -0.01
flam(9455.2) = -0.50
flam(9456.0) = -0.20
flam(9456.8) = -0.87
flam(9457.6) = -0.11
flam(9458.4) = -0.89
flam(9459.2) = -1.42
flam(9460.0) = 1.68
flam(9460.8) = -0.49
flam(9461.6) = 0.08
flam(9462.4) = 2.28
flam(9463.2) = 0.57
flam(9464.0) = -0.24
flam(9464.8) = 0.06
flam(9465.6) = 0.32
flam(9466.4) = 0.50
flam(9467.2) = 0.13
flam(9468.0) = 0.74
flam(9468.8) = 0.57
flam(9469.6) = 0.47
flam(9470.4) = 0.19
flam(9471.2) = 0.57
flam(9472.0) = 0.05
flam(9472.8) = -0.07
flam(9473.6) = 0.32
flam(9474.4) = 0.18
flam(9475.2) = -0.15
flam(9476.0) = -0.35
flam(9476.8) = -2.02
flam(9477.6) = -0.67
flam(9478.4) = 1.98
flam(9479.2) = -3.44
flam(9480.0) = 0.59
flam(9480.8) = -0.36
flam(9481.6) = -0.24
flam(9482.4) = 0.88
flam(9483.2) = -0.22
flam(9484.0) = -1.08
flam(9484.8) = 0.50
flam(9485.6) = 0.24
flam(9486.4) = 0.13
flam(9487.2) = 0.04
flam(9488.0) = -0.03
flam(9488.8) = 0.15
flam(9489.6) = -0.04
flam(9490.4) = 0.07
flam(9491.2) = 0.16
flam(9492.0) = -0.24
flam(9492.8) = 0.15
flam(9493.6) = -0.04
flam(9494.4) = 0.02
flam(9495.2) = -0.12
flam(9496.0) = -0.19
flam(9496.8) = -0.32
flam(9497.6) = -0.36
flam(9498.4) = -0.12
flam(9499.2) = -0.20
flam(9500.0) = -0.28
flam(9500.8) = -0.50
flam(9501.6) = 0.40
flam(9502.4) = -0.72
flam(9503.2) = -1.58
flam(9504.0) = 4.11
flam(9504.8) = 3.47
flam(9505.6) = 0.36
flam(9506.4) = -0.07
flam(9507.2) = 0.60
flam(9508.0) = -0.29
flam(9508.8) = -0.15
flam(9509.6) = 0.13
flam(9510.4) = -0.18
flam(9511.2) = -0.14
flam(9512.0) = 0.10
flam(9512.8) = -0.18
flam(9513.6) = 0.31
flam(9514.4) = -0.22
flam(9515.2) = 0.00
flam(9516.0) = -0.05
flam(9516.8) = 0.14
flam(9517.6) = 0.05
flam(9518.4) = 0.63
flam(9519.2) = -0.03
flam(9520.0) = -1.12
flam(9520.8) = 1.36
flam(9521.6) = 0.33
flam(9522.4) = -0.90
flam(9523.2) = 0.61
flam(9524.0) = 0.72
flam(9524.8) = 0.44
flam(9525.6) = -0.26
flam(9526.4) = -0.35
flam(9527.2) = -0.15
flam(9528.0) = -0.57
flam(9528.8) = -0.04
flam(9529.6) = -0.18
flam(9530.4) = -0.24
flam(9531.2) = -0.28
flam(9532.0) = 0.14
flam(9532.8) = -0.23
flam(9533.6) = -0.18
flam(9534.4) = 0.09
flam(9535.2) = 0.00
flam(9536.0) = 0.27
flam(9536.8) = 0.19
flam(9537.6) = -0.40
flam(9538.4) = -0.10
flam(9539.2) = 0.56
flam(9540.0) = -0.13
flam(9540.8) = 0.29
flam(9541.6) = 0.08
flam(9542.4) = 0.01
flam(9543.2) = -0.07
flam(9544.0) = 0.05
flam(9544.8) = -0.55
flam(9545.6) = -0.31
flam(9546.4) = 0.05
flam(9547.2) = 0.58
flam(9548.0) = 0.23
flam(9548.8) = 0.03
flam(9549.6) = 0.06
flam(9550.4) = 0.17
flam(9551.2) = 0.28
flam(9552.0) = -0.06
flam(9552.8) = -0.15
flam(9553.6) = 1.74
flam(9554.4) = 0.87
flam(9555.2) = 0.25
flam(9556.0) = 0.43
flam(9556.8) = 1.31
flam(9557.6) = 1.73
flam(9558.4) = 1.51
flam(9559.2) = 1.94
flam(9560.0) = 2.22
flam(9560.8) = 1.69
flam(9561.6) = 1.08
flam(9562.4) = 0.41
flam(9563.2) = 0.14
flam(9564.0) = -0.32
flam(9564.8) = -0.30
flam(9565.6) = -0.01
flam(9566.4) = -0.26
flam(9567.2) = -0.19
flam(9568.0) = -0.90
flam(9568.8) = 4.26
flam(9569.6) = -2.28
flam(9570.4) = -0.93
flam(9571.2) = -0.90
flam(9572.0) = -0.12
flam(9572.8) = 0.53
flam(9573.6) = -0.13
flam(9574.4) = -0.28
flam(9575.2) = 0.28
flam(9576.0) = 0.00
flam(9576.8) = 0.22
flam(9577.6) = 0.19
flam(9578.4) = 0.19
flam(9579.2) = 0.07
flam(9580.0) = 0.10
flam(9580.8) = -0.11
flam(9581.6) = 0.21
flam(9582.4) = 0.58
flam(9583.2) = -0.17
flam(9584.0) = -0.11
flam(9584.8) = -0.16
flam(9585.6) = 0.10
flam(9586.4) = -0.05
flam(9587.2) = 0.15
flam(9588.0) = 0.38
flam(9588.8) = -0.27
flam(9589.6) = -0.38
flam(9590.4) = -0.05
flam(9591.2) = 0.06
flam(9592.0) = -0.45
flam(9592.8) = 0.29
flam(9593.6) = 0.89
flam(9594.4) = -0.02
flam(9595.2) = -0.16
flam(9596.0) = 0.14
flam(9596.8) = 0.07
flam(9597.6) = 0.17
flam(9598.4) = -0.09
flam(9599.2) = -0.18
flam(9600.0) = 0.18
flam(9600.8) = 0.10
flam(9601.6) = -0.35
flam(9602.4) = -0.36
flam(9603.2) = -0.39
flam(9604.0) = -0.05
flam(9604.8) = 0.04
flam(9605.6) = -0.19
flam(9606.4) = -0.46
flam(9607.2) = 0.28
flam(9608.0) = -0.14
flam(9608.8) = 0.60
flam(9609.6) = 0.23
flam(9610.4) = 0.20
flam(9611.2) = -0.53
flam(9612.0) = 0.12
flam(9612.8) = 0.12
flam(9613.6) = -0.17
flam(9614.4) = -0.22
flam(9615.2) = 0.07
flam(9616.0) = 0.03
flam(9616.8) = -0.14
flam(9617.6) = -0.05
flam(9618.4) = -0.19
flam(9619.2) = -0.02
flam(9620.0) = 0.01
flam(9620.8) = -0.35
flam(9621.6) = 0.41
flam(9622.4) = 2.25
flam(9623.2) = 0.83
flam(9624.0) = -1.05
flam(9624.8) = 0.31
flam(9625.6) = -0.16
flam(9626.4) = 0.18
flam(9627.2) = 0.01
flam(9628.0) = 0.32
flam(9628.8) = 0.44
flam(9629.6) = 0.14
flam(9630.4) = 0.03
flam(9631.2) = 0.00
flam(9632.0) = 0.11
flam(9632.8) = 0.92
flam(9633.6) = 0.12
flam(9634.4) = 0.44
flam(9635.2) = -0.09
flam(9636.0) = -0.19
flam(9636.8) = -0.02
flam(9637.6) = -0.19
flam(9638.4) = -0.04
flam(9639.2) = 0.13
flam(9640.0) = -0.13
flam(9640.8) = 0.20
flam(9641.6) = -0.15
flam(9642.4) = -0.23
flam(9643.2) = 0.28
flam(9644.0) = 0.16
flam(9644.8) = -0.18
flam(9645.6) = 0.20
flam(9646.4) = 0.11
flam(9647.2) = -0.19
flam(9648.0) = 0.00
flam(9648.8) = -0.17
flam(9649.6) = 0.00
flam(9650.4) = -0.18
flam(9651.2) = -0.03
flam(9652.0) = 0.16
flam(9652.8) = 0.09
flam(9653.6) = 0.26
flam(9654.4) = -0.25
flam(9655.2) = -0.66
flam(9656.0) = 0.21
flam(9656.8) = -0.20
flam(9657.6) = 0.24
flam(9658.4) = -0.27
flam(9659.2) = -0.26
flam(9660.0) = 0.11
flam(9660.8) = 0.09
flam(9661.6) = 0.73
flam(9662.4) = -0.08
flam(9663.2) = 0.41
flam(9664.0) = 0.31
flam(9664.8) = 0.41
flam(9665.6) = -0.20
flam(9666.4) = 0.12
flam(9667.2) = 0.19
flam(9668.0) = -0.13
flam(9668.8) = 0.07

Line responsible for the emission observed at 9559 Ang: [O III]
